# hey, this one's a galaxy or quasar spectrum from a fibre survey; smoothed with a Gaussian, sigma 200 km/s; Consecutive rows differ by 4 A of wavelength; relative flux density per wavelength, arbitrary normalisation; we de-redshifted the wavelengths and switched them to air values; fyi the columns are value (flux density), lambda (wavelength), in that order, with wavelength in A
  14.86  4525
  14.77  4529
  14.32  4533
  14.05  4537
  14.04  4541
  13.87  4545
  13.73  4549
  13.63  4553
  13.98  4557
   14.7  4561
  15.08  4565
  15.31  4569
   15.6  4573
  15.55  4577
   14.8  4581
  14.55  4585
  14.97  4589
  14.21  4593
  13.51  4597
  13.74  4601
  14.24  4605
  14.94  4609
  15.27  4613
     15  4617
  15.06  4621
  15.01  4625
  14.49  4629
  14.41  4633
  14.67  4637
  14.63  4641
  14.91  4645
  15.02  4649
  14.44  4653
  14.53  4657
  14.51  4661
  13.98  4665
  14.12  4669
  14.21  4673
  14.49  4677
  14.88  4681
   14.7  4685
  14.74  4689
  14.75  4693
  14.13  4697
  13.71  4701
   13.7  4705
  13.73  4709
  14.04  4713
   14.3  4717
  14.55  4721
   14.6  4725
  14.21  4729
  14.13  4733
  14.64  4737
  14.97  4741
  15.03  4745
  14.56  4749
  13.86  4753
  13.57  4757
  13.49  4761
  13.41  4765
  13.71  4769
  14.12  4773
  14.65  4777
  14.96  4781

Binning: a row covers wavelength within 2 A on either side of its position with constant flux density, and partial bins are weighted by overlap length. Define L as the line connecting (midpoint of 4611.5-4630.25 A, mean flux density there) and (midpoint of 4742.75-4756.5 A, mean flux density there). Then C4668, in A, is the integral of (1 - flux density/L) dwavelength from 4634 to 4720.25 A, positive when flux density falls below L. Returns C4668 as 1.9 A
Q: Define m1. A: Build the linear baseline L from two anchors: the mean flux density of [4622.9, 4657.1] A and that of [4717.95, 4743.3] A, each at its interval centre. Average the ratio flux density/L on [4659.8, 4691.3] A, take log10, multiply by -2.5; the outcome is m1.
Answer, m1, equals 0.01 mag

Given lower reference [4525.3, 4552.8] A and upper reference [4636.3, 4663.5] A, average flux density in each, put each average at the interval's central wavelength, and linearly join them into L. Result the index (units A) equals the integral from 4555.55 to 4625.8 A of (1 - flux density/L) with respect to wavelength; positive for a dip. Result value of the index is -1.8 A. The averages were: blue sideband 14.1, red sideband 14.7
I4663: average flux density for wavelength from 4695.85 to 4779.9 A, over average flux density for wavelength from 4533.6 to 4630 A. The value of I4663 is 0.97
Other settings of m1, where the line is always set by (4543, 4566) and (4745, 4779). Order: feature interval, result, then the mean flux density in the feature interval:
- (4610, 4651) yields -0.06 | 14.8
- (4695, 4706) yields 0.01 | 13.9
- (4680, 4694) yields -0.05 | 14.8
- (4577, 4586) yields -0.06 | 14.9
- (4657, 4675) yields -0.01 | 14.2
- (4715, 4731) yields -0.03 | 14.4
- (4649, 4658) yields -0.04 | 14.6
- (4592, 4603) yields 0.02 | 13.8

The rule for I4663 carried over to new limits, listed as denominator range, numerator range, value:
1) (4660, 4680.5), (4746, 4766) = 0.97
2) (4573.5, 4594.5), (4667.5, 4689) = 0.97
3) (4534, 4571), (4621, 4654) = 1.03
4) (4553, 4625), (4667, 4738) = 0.97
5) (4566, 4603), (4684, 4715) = 0.96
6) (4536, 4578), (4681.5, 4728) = 0.99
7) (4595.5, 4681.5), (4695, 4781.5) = 0.97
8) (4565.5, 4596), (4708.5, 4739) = 0.96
